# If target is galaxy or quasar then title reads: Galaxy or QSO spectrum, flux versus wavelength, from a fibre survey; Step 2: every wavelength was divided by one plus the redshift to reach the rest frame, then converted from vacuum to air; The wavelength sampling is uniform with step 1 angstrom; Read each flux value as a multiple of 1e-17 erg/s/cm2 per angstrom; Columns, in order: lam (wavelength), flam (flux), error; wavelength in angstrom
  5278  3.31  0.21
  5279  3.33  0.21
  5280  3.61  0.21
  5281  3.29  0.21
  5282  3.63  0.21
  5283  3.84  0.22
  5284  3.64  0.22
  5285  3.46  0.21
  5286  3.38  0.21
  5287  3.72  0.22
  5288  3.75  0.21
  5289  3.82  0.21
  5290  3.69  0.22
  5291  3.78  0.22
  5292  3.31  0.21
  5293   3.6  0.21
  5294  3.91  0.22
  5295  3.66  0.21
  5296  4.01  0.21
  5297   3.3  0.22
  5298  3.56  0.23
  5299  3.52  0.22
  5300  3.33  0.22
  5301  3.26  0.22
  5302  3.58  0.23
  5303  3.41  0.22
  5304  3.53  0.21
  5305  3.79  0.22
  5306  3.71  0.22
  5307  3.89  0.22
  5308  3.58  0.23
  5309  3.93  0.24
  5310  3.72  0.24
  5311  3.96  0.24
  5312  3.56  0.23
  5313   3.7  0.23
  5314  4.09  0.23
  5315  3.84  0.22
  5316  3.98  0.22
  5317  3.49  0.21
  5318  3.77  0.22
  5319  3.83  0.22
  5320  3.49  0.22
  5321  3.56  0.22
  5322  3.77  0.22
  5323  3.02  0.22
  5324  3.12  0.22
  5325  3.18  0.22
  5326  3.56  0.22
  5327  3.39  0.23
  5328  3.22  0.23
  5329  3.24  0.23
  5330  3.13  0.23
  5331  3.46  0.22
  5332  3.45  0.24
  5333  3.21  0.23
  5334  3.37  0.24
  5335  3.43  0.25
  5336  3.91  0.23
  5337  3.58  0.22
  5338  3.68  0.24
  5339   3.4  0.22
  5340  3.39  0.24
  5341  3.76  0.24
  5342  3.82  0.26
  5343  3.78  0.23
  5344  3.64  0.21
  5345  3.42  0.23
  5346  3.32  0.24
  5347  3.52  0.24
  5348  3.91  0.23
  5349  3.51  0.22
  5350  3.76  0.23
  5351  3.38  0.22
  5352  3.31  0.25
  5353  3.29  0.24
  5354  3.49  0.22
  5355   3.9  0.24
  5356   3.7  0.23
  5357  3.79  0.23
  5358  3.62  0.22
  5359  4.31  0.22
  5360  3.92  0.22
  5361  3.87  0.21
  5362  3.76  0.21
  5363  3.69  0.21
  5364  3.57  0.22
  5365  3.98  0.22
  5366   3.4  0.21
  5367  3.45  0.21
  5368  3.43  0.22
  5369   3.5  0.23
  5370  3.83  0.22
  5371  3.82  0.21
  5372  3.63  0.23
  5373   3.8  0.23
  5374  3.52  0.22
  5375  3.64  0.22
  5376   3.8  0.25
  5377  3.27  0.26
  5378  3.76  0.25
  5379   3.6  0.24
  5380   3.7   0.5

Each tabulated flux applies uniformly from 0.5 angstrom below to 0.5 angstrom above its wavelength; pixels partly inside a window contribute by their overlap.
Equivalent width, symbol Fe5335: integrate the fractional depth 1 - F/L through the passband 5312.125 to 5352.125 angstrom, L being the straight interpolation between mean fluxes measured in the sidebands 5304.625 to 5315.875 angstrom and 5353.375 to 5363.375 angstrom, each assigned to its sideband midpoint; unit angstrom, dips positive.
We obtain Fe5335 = 2.8 angstrom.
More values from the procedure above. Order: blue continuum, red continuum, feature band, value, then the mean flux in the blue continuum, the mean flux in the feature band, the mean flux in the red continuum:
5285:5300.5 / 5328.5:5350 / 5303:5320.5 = -0.81 angstrom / 3.62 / 3.75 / 3.53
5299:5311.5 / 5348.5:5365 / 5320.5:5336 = 1.27 angstrom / 3.64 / 3.36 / 3.69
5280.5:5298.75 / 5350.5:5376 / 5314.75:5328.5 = 0.51 angstrom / 3.63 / 3.51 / 3.67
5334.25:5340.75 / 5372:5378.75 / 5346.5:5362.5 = -0.42 angstrom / 3.56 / 3.69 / 3.63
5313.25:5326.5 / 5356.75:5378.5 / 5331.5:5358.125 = 0.59 angstrom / 3.59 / 3.57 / 3.7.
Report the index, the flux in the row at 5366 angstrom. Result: 3.4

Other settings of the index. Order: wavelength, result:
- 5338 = 3.68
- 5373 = 3.8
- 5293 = 3.6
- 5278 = 3.31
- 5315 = 3.84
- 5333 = 3.21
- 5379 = 3.6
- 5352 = 3.31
